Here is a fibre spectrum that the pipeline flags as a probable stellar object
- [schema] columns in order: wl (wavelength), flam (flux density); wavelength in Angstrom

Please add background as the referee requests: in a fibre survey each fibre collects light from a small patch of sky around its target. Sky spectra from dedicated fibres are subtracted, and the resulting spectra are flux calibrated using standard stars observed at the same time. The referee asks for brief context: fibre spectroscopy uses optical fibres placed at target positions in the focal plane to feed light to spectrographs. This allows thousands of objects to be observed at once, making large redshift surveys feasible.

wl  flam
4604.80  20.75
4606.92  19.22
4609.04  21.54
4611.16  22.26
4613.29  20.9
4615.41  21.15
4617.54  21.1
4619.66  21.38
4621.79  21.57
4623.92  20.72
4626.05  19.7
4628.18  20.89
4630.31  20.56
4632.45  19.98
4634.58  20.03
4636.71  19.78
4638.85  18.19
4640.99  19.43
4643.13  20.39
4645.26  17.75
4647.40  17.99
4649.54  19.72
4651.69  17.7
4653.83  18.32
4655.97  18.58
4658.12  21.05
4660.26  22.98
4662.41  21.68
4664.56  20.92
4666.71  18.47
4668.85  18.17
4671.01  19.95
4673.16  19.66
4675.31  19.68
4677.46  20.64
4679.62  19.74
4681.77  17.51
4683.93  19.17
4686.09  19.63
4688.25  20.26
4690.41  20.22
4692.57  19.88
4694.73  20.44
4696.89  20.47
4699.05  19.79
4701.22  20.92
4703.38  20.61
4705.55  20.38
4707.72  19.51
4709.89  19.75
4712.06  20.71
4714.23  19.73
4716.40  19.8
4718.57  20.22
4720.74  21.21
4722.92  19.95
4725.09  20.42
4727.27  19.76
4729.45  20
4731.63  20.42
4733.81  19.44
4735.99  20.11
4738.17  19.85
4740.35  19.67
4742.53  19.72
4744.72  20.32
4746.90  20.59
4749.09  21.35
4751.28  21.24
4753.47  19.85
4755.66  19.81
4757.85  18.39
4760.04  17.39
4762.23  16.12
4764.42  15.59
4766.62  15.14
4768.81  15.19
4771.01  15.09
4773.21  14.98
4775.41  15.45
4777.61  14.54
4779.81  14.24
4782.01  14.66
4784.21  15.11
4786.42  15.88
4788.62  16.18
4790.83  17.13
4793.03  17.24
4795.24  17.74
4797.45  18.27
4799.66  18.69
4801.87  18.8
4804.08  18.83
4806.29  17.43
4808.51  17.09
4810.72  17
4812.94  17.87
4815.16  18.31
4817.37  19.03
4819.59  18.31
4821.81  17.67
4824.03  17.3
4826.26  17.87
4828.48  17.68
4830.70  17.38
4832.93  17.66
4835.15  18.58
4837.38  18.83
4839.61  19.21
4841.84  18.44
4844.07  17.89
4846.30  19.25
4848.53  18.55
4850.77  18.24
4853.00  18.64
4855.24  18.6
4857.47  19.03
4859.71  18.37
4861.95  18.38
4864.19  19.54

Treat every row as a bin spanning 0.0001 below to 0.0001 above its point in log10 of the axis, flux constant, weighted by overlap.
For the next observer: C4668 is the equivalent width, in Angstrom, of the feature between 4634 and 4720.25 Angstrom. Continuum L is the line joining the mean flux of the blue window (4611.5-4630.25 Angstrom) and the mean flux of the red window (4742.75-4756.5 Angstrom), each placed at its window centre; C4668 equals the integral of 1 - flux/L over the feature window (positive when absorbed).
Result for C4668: 4.1 Angstrom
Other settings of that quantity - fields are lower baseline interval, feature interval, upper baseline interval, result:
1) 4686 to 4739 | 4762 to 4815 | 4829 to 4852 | 7.3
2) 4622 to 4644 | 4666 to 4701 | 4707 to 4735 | 0.7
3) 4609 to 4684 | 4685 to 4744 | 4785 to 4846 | -3.0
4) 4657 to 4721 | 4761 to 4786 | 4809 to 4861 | 5.1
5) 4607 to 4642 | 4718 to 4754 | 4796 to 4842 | -2.1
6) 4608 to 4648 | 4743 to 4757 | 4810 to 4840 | -1.2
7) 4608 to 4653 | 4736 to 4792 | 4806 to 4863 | 4.4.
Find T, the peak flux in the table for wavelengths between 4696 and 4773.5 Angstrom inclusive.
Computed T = 21.35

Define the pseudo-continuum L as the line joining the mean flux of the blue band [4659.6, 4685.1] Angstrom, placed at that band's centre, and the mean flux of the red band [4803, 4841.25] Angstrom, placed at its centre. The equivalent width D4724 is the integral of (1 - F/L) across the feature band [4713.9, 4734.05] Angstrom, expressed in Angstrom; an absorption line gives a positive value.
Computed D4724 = -1.0 Angstrom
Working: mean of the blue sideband 19.8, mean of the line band 20.1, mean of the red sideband 18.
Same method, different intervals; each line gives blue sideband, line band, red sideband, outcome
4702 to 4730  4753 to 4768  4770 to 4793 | -0.32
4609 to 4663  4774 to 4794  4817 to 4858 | 3.42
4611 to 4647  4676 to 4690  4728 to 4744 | 0.37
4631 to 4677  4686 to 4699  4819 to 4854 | -0.59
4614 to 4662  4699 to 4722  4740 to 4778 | -1.93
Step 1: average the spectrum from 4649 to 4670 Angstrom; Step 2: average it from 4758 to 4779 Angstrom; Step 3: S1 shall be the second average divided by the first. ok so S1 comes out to 0.8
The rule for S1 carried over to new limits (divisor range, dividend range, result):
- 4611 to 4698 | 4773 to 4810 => 0.84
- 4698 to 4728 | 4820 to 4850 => 0.90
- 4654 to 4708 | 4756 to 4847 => 0.86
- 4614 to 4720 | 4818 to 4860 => 0.92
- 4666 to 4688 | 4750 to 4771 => 0.91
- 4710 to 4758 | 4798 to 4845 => 0.90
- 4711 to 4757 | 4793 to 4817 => 0.89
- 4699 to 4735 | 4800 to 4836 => 0.89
